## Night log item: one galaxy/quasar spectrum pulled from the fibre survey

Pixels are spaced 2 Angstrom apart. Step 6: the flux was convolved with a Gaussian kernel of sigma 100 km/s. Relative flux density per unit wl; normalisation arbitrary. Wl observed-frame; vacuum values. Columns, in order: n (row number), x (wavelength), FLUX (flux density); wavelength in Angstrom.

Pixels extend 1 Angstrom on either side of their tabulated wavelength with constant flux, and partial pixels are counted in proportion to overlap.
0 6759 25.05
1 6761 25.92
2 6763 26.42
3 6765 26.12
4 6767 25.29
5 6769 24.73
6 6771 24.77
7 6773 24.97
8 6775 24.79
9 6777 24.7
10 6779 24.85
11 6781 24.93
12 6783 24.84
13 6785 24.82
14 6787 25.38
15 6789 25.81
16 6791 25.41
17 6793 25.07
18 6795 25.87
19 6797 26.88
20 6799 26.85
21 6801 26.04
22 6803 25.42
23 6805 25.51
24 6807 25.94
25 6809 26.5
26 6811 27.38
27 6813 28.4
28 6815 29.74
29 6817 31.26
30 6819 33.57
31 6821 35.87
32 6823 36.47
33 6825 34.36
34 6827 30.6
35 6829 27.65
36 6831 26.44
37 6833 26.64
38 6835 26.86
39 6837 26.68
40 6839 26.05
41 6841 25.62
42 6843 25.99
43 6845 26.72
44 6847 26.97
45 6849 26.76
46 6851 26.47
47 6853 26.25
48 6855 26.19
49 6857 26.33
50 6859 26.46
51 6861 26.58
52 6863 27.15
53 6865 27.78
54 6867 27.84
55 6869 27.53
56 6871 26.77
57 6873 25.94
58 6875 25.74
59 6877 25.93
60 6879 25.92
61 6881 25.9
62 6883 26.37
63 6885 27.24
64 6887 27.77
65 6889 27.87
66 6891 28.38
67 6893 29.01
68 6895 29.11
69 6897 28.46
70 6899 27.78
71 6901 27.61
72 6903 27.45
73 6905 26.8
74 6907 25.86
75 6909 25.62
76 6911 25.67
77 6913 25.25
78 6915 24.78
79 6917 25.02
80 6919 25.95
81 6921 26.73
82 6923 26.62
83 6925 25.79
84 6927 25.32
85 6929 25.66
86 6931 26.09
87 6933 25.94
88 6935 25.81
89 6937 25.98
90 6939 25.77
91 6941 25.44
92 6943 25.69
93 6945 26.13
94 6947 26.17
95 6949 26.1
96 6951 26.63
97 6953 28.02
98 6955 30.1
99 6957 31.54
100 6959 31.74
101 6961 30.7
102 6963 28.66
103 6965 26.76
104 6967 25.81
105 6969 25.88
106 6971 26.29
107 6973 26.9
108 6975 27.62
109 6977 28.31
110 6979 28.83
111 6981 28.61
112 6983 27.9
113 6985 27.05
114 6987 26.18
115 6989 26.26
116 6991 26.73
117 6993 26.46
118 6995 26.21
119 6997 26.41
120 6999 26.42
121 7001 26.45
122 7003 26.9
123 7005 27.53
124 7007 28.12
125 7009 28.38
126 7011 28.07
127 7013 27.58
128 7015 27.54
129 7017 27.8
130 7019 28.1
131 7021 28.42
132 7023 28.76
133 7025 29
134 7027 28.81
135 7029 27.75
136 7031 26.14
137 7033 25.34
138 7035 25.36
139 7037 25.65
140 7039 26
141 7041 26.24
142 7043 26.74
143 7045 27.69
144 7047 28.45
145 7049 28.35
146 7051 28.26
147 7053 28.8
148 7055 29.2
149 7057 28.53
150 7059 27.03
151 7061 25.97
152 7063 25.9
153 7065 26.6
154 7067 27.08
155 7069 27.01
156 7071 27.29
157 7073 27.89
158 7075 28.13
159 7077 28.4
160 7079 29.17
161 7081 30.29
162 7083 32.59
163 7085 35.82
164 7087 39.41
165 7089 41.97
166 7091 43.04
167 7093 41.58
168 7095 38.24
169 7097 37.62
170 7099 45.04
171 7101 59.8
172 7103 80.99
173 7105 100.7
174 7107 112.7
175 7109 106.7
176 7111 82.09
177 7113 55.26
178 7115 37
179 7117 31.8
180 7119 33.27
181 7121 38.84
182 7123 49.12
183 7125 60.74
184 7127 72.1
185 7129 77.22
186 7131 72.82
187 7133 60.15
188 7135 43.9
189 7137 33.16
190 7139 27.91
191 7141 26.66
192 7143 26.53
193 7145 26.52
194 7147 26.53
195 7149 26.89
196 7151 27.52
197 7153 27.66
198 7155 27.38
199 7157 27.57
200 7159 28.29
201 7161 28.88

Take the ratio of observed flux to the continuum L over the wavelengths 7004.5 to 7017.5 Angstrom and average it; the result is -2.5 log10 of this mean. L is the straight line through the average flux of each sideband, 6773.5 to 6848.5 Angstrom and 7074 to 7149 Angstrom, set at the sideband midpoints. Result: 0.43 mag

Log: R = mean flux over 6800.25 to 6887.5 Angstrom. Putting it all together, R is 27.6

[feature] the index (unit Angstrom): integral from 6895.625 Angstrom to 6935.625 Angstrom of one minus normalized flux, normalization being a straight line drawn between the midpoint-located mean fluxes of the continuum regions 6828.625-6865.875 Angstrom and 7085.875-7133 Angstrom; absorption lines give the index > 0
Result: 10.0 Angstrom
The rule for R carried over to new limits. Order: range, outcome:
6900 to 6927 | 26.1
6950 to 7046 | 27.5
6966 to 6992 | 27.1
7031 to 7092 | 29.2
